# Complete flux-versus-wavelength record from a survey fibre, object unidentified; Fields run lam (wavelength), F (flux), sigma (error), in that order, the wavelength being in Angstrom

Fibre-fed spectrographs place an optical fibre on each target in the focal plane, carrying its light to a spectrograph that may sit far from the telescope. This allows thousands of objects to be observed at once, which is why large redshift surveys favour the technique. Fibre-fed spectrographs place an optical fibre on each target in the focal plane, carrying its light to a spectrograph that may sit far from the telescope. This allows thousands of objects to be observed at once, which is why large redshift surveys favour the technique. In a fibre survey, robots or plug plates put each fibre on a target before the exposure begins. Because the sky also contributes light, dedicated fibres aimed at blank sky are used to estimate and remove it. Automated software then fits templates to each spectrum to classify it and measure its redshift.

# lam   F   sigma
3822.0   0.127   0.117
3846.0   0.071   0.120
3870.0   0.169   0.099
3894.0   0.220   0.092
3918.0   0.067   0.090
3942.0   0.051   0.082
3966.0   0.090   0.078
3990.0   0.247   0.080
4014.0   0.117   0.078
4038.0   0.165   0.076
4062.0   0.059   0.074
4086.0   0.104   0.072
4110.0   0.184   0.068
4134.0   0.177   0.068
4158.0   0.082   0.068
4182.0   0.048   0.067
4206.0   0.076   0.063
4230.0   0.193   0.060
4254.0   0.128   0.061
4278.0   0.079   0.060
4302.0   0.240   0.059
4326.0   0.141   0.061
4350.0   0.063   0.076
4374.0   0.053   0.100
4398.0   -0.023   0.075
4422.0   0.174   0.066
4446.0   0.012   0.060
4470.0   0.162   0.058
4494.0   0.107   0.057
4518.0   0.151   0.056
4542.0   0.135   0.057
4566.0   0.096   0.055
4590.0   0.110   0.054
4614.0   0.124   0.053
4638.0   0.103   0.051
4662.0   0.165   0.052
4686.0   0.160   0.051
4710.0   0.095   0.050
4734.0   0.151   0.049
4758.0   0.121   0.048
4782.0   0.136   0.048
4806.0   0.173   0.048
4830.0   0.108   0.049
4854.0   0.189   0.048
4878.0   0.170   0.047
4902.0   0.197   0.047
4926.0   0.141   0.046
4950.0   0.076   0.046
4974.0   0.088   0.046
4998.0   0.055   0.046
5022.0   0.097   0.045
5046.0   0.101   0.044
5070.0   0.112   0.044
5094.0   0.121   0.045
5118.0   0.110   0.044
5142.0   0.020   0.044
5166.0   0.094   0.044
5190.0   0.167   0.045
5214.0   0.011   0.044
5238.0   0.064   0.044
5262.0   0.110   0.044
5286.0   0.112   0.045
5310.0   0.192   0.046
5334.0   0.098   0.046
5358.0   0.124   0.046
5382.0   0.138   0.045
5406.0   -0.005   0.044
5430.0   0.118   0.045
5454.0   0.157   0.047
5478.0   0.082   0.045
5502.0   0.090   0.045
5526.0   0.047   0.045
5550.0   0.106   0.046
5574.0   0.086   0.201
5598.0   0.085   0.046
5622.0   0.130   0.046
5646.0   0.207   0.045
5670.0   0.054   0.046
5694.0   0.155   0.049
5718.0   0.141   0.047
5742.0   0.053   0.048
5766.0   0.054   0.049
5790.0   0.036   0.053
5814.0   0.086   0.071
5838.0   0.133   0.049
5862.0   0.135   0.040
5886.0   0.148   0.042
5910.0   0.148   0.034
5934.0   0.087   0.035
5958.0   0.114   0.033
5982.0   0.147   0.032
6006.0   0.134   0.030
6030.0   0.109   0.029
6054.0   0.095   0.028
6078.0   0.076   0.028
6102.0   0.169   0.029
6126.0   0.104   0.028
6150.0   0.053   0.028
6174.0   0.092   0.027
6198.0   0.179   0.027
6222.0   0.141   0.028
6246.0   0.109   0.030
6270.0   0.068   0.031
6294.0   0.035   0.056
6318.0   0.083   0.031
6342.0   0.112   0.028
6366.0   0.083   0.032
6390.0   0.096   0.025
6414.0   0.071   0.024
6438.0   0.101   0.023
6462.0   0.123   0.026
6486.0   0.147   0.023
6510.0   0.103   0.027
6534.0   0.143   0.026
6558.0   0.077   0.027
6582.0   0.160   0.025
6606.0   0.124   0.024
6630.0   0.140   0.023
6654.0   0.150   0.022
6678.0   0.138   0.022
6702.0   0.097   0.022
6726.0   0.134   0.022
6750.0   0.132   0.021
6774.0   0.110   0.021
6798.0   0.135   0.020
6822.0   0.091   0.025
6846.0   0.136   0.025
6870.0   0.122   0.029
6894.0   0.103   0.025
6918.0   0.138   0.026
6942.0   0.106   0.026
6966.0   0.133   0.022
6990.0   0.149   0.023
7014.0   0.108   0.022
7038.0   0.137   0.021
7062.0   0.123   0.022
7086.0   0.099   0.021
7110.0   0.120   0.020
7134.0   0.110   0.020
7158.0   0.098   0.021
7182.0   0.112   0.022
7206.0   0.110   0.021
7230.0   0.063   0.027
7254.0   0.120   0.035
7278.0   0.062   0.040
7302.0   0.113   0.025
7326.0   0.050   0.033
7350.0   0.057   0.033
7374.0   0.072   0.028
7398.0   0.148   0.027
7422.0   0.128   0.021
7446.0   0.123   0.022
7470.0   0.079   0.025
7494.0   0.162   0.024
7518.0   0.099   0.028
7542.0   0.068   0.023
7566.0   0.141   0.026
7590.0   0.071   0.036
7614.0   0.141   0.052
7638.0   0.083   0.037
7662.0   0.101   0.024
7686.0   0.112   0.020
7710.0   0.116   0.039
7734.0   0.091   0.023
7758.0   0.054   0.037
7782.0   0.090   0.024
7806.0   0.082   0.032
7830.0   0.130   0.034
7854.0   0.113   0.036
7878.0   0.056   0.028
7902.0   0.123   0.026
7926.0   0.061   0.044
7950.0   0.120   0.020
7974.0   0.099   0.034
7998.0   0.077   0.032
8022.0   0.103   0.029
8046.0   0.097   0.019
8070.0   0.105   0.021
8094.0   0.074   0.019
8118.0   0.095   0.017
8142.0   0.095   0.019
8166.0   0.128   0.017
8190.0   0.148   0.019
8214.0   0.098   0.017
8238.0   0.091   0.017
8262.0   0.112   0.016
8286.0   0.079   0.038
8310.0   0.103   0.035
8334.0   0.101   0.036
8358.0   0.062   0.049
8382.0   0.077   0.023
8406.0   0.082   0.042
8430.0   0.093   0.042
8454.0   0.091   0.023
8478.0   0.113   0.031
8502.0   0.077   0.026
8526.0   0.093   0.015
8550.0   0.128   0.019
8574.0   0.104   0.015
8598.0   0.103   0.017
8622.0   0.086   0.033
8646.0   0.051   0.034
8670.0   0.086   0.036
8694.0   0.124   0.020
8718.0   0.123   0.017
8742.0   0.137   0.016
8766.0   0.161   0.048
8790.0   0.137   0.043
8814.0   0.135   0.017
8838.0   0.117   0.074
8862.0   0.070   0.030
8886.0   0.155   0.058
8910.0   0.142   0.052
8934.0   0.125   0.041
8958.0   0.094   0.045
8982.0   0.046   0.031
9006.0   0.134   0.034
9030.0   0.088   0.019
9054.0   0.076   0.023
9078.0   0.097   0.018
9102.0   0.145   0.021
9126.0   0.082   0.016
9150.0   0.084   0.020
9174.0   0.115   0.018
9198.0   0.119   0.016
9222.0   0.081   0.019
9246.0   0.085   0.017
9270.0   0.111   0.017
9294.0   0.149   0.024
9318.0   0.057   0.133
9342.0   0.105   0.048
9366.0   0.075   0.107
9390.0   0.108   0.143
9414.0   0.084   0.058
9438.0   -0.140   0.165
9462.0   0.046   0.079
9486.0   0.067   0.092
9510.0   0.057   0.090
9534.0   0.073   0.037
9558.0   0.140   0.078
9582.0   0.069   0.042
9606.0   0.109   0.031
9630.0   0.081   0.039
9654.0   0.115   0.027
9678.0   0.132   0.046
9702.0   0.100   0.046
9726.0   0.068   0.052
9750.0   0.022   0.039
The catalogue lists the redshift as 1.62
